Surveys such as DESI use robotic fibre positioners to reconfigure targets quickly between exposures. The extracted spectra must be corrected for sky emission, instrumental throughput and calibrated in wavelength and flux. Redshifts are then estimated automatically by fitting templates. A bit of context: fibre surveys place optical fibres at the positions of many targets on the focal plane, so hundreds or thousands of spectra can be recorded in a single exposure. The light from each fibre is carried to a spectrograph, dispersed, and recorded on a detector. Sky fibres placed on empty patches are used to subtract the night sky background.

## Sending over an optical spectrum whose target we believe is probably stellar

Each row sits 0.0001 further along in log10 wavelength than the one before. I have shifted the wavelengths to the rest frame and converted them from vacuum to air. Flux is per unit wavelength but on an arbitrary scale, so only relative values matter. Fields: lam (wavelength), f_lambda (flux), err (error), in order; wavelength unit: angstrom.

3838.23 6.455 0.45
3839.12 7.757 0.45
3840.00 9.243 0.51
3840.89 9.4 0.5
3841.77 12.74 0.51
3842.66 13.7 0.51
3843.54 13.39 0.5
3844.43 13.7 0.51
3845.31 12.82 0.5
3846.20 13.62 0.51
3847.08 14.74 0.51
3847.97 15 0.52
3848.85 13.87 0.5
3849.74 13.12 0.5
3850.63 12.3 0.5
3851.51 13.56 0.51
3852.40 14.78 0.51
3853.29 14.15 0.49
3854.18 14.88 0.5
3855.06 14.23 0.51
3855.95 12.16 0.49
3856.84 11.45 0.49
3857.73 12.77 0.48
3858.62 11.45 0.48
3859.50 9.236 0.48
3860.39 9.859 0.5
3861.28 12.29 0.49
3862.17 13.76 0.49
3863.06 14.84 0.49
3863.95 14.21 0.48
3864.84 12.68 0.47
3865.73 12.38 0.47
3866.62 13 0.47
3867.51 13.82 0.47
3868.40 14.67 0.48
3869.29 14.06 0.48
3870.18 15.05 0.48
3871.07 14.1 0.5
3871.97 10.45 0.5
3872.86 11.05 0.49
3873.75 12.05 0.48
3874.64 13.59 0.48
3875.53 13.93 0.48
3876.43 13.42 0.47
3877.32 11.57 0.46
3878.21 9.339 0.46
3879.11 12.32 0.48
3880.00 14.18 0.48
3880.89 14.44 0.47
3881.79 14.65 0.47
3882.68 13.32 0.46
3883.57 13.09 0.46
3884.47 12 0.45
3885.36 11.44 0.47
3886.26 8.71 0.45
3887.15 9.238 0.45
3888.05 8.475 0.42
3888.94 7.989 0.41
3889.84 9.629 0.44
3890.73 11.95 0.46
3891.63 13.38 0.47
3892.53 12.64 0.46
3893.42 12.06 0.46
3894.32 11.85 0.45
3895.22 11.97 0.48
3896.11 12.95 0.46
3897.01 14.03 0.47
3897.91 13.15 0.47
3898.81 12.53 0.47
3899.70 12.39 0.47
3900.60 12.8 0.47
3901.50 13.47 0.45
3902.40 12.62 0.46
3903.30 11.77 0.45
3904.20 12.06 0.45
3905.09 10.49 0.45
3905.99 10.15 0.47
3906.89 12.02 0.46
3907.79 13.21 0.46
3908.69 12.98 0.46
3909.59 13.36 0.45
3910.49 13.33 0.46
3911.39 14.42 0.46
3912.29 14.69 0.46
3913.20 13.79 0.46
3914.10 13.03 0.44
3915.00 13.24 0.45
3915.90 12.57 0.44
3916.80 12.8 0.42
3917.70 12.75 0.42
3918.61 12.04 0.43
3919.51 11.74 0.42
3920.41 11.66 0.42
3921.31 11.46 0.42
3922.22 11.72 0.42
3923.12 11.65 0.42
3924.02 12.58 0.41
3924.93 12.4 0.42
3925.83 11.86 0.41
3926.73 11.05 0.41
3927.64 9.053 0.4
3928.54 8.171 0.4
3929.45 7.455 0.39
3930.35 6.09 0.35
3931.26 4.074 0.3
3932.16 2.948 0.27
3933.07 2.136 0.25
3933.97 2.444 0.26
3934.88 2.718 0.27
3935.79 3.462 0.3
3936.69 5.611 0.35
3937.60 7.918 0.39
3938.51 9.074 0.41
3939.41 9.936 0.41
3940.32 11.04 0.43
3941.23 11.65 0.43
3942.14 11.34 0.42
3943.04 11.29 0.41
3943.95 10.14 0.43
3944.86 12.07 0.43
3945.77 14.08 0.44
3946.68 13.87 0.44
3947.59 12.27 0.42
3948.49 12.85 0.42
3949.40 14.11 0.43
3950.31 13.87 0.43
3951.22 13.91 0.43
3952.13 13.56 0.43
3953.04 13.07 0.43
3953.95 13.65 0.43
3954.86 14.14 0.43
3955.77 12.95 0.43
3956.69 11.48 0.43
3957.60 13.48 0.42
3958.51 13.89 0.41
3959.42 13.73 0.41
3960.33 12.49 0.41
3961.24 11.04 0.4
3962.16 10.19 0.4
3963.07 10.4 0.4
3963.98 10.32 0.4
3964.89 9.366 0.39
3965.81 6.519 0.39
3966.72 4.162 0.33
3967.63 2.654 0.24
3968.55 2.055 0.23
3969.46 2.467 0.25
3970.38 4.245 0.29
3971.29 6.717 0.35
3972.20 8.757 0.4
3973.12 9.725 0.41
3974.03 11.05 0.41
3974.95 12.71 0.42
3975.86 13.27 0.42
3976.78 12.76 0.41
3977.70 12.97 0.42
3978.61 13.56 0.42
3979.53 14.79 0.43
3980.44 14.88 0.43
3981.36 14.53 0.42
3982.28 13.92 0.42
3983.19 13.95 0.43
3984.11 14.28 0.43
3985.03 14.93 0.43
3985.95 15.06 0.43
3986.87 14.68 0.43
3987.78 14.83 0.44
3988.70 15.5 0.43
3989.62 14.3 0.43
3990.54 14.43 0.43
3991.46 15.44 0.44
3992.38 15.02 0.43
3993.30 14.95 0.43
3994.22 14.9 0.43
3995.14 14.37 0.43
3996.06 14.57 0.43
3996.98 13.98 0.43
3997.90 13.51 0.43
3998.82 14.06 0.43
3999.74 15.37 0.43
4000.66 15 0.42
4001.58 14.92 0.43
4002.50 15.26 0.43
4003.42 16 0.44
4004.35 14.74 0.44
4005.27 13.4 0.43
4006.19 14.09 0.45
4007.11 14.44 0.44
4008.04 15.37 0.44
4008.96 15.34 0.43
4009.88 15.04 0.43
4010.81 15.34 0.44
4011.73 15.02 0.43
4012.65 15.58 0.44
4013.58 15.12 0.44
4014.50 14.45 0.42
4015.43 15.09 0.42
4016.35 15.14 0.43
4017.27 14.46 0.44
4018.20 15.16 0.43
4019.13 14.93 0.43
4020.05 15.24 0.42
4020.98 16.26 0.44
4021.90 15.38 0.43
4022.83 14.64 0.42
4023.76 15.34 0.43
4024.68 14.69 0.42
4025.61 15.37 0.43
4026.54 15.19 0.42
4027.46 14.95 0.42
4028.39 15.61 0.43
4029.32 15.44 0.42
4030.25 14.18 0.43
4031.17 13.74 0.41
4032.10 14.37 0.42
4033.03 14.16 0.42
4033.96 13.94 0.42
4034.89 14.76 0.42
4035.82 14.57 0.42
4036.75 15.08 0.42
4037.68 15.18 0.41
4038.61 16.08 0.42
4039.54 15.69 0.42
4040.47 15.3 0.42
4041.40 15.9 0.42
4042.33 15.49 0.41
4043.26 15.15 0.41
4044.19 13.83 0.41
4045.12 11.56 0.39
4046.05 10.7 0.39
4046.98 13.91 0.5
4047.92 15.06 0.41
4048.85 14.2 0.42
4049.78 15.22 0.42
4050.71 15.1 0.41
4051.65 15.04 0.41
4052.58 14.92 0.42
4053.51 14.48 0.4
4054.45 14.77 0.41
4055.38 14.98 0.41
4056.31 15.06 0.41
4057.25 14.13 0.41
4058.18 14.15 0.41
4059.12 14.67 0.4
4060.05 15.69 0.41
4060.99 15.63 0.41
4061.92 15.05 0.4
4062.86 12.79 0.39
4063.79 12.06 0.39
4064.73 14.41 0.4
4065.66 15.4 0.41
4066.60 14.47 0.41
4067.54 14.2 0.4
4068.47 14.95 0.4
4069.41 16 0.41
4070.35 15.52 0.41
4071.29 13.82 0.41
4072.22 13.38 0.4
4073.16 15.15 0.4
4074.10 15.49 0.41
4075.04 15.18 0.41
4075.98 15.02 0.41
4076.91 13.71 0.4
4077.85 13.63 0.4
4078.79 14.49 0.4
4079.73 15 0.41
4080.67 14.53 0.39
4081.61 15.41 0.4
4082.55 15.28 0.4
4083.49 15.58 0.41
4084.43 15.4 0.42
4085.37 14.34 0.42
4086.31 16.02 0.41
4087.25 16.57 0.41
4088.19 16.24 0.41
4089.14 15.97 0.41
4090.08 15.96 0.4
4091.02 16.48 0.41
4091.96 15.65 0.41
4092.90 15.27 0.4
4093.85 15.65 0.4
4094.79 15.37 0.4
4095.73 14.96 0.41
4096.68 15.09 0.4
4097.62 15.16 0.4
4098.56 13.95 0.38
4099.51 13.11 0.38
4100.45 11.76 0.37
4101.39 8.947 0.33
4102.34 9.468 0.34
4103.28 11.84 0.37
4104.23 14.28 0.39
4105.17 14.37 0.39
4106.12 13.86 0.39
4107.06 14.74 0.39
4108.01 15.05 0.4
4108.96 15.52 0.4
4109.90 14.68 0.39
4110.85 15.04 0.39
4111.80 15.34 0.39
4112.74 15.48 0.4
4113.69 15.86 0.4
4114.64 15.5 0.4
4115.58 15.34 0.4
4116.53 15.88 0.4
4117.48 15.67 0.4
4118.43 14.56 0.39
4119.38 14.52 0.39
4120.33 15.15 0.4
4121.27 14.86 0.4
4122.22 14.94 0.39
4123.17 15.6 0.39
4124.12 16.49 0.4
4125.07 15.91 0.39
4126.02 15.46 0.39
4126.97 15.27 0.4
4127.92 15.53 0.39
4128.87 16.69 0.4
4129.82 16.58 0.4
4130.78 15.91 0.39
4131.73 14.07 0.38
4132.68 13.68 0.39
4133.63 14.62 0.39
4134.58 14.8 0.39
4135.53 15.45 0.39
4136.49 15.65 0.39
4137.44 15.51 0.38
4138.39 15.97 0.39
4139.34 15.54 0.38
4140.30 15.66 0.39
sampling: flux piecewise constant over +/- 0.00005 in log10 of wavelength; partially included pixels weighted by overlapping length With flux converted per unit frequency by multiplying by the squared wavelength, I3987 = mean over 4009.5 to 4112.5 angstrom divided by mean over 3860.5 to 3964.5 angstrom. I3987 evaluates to 1.4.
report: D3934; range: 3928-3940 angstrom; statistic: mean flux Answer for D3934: 5.63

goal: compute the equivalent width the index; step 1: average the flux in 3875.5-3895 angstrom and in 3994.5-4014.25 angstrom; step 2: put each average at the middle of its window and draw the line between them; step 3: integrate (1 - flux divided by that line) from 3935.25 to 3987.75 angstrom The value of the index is 9.6 angstrom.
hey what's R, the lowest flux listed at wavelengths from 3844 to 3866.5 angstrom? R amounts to 9.236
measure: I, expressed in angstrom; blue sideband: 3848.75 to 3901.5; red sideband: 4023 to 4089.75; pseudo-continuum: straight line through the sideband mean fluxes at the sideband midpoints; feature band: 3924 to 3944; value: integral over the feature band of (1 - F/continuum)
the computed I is 8.1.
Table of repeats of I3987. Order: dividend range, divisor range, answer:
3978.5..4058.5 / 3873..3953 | 1.38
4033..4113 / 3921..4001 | 1.38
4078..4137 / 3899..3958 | 1.47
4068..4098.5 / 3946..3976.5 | 1.52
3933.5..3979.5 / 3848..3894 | 0.86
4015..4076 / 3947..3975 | 1.48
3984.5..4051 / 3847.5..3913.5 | 1.26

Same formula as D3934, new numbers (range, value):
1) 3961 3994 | 11.4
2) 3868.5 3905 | 12.2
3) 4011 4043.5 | 15.1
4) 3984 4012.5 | 14.8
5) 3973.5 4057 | 14.6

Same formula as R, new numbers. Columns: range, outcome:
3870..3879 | 9.339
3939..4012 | 2.055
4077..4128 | 8.947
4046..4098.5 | 10.7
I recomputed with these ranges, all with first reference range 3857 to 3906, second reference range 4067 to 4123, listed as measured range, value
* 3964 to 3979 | 5.6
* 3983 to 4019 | -3.0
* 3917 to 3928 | 0.9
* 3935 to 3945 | 3.0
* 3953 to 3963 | 0.4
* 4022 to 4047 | -1.1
